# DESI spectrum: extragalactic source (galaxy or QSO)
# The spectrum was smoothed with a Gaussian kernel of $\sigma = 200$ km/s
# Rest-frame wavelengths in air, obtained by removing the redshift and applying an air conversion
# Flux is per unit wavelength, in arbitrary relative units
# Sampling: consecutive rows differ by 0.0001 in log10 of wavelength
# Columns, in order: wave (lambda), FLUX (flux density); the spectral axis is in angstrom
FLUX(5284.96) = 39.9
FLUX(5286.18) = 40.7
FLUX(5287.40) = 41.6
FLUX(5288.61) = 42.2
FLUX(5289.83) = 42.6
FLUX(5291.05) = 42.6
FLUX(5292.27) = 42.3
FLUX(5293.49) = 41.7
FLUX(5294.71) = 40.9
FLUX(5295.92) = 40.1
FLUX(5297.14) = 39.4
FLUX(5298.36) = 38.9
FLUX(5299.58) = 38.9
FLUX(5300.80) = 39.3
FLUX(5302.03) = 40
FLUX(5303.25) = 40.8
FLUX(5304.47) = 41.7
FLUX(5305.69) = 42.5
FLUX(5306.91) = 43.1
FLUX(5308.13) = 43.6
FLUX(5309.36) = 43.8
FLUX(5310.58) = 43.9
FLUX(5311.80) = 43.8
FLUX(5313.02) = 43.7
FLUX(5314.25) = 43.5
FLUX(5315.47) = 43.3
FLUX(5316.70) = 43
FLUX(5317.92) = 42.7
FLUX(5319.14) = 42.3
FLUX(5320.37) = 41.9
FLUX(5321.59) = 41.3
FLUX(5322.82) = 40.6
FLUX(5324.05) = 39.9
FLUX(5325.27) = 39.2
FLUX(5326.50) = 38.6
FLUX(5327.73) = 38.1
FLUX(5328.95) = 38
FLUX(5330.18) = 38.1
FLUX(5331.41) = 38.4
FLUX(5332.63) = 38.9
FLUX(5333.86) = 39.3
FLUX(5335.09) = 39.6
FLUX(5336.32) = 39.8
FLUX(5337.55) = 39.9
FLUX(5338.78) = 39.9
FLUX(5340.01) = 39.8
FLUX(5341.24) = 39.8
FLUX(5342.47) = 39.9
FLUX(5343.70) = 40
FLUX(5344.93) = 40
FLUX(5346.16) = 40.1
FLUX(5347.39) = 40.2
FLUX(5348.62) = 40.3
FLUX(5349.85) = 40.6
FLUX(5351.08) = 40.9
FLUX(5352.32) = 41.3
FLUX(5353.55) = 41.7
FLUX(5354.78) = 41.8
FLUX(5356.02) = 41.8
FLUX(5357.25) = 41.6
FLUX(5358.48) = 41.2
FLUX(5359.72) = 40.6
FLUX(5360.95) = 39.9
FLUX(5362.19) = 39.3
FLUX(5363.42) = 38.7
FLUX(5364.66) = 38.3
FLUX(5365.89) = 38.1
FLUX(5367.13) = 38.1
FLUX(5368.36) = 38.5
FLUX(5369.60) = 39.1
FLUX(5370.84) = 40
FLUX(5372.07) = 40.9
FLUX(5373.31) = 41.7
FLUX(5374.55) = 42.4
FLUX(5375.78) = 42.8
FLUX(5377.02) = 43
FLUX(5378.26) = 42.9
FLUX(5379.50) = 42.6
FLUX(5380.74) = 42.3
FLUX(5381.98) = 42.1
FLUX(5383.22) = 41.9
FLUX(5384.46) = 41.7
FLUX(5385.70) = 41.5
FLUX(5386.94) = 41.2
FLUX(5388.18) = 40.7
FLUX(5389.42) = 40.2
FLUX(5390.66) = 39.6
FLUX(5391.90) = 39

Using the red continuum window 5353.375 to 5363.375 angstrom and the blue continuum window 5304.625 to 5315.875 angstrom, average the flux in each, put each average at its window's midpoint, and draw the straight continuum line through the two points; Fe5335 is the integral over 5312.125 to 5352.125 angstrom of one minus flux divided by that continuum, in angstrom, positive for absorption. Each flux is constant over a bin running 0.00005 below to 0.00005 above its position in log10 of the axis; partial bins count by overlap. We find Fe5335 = 1.7 angstrom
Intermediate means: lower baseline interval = 43.4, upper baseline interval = 40.8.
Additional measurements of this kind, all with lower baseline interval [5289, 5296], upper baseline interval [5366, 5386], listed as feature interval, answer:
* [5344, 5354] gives 0.2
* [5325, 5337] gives 0.8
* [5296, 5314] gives 0.0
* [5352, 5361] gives 0.0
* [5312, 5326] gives -0.1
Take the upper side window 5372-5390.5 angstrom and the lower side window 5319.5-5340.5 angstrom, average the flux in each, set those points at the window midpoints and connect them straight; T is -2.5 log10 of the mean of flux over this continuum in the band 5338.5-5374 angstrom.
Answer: 0.01 mag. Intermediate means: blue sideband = 39.5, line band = 40.1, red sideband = 41.8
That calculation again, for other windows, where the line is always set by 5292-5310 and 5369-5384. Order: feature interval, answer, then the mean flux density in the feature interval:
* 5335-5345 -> 0.043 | 39.8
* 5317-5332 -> 0.036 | 40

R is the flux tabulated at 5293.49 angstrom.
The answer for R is 41.7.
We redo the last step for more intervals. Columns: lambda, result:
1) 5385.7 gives 41.5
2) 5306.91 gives 43.1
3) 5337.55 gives 39.9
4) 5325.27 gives 39.2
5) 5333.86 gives 39.3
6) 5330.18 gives 38.1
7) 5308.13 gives 43.6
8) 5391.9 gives 39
